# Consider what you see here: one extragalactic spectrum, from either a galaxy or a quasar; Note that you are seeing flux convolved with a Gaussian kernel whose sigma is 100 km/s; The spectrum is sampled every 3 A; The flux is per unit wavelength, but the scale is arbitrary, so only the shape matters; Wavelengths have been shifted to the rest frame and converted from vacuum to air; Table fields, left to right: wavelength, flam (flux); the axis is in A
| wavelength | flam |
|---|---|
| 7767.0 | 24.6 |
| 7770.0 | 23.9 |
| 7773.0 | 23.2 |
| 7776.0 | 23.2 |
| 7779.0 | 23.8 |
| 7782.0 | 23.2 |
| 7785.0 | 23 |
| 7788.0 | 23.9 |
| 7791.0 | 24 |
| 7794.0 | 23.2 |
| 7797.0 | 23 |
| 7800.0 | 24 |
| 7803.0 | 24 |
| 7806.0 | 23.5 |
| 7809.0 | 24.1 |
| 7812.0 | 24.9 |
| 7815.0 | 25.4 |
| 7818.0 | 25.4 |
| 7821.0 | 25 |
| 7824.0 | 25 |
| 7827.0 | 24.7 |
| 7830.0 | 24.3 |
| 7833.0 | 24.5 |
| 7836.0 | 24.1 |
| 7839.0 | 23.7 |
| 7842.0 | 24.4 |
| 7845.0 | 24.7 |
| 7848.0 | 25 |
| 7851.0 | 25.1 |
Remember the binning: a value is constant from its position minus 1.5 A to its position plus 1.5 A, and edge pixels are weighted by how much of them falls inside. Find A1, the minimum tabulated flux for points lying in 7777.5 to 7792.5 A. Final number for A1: 23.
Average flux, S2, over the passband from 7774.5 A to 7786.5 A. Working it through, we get 23.3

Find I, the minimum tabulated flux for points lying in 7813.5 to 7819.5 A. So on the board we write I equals 25.4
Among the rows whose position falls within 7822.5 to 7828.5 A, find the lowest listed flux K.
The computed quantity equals 24.7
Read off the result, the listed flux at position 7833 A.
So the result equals 24.5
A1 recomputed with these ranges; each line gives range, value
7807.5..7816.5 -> 24.1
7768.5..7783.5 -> 23.2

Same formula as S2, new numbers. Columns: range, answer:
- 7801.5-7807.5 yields 23.8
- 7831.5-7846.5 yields 24.3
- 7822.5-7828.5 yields 24.8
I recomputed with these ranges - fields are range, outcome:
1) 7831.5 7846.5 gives 23.7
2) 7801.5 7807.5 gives 23.5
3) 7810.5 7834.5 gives 24.3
